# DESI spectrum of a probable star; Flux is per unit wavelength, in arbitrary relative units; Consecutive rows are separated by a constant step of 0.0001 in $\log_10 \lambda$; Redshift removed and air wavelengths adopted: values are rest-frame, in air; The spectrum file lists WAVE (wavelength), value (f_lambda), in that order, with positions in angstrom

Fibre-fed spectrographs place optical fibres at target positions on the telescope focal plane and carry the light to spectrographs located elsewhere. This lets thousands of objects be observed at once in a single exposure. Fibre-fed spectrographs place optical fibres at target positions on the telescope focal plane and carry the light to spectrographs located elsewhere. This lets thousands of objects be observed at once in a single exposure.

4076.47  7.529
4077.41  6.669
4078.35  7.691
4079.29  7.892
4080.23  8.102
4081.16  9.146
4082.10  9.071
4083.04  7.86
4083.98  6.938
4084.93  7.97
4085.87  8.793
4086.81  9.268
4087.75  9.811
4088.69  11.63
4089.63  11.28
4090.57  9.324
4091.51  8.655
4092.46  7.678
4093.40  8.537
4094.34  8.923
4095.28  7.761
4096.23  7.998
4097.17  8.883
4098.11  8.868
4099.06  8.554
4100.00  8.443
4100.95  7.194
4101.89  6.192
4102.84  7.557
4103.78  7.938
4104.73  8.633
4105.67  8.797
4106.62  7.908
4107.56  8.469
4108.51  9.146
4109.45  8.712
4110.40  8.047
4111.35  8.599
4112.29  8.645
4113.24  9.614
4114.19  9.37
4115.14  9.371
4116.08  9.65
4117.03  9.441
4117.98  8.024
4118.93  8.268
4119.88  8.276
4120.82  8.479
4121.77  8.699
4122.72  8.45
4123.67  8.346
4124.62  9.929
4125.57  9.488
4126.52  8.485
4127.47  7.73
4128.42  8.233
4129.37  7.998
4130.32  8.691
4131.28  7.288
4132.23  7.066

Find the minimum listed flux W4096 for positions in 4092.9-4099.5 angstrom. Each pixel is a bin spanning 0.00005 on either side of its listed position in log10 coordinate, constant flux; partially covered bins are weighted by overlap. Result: 7.761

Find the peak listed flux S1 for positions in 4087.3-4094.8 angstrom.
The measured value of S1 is 11.63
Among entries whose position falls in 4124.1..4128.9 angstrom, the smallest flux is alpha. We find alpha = 7.73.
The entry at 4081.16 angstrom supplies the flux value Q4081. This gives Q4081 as 9.146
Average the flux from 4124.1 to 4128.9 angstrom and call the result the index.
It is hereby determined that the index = 8.77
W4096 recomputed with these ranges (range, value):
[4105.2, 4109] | 7.908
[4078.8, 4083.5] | 7.86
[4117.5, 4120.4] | 8.024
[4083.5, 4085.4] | 6.938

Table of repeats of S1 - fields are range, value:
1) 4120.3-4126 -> 9.929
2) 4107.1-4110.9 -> 9.146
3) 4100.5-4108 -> 8.797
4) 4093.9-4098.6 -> 8.923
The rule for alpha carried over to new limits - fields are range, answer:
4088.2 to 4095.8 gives 7.678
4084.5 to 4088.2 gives 7.97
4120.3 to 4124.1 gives 8.346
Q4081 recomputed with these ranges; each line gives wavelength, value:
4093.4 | 8.537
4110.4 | 8.047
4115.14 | 9.371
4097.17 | 8.883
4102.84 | 7.557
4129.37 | 7.998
